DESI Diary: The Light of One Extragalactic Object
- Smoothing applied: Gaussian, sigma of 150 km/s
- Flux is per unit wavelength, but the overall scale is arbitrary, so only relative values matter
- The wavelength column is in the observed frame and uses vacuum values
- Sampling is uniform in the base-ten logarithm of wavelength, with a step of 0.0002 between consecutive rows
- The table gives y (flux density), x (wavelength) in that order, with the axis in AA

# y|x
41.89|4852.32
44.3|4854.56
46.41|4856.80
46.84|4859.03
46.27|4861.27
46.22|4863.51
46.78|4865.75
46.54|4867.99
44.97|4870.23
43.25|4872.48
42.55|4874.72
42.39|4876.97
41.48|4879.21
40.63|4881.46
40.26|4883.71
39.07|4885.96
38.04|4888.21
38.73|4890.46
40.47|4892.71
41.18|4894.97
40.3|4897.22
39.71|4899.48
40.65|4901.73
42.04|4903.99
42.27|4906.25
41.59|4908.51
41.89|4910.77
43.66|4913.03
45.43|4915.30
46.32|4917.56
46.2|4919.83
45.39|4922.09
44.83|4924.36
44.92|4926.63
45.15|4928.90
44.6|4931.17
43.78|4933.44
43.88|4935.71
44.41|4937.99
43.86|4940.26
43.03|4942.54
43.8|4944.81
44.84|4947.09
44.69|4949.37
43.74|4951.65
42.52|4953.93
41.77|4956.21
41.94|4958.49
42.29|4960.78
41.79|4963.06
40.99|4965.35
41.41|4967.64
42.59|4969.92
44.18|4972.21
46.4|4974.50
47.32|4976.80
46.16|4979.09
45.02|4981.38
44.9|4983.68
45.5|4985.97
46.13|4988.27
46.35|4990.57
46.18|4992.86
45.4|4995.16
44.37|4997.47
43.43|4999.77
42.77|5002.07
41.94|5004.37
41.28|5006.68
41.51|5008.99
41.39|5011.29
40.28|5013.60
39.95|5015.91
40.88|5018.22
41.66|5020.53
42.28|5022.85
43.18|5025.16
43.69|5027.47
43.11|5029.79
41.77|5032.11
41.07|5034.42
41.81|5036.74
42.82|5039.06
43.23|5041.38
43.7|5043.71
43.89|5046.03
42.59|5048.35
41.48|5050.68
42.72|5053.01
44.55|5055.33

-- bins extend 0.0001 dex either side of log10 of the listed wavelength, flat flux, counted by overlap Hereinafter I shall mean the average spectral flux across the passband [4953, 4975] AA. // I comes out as 42.5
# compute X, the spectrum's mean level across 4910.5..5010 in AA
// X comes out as 44.1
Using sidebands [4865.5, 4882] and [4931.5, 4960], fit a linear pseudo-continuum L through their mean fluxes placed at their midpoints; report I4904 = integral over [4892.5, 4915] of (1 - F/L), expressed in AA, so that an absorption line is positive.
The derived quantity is 1.0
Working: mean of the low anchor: 43.5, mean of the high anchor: 43.5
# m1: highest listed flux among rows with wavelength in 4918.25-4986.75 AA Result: 47.32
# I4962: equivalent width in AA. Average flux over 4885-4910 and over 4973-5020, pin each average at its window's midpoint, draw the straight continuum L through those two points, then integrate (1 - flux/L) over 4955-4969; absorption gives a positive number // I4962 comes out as 0.3 AA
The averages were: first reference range 40.4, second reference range 43.8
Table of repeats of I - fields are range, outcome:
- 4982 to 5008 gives 44.4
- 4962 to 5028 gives 43.4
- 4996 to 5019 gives 41.8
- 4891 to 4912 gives 41.1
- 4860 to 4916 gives 42.2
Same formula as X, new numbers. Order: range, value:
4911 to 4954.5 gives 44.4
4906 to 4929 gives 44.4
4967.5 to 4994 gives 45.3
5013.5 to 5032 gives 42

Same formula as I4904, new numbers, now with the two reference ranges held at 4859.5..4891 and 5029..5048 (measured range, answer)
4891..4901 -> 0.58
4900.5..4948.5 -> -1.30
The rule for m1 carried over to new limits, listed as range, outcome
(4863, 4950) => 46.78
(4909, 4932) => 46.32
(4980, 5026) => 46.35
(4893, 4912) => 42.27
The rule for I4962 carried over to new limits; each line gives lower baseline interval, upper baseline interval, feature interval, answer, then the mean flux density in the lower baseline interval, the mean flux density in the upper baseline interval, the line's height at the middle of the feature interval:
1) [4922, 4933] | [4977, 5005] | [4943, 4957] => 0.4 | 44.8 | 45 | 44.9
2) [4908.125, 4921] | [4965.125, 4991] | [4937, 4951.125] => 0.2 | 44.3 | 44.8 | 44.6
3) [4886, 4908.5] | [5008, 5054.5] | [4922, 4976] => -3.3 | 40.4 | 42.2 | 41.1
